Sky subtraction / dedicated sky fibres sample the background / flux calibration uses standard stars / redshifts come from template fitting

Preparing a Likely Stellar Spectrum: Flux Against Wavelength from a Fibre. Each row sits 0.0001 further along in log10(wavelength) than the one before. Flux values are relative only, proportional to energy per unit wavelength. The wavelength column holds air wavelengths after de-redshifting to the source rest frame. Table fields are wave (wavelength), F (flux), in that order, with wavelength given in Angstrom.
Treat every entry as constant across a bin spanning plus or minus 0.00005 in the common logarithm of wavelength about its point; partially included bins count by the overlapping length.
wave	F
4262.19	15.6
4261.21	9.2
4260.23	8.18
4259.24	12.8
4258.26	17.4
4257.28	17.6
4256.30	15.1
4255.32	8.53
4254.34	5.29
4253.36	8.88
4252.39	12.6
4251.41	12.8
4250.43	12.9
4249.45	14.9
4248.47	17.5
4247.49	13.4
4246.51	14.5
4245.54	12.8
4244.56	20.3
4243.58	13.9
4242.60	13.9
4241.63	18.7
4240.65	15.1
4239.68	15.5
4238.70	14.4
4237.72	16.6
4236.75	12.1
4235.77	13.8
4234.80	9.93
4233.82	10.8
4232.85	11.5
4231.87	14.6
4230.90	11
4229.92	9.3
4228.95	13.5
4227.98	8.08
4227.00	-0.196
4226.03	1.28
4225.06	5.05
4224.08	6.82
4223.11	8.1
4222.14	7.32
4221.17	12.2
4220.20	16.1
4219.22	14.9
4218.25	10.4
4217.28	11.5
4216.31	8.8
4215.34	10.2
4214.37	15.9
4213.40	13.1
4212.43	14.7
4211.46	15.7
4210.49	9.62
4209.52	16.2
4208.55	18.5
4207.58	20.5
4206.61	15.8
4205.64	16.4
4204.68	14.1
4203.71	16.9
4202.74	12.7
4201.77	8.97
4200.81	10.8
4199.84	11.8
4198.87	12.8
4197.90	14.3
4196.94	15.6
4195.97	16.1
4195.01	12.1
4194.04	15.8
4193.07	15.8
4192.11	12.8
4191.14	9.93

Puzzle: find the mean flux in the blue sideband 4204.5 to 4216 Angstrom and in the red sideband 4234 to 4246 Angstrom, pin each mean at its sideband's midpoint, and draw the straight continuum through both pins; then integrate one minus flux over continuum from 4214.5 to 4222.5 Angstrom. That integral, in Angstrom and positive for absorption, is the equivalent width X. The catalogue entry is 1.7 Angstrom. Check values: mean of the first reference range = 15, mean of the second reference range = 14.7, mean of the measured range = 11.7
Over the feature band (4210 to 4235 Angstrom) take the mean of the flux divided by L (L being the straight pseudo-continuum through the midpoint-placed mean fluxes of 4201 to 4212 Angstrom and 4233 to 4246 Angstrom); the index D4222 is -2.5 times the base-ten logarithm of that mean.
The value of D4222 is 0.37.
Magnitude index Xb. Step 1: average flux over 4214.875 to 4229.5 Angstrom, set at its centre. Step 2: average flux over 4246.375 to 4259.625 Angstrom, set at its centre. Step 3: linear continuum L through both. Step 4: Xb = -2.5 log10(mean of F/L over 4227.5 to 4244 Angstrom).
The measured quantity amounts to -0.21 mag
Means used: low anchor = 8.94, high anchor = 13.1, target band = 13.1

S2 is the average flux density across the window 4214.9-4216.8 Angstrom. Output 9.5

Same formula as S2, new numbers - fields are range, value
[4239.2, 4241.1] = 15.4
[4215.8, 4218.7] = 10.2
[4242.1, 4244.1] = 14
